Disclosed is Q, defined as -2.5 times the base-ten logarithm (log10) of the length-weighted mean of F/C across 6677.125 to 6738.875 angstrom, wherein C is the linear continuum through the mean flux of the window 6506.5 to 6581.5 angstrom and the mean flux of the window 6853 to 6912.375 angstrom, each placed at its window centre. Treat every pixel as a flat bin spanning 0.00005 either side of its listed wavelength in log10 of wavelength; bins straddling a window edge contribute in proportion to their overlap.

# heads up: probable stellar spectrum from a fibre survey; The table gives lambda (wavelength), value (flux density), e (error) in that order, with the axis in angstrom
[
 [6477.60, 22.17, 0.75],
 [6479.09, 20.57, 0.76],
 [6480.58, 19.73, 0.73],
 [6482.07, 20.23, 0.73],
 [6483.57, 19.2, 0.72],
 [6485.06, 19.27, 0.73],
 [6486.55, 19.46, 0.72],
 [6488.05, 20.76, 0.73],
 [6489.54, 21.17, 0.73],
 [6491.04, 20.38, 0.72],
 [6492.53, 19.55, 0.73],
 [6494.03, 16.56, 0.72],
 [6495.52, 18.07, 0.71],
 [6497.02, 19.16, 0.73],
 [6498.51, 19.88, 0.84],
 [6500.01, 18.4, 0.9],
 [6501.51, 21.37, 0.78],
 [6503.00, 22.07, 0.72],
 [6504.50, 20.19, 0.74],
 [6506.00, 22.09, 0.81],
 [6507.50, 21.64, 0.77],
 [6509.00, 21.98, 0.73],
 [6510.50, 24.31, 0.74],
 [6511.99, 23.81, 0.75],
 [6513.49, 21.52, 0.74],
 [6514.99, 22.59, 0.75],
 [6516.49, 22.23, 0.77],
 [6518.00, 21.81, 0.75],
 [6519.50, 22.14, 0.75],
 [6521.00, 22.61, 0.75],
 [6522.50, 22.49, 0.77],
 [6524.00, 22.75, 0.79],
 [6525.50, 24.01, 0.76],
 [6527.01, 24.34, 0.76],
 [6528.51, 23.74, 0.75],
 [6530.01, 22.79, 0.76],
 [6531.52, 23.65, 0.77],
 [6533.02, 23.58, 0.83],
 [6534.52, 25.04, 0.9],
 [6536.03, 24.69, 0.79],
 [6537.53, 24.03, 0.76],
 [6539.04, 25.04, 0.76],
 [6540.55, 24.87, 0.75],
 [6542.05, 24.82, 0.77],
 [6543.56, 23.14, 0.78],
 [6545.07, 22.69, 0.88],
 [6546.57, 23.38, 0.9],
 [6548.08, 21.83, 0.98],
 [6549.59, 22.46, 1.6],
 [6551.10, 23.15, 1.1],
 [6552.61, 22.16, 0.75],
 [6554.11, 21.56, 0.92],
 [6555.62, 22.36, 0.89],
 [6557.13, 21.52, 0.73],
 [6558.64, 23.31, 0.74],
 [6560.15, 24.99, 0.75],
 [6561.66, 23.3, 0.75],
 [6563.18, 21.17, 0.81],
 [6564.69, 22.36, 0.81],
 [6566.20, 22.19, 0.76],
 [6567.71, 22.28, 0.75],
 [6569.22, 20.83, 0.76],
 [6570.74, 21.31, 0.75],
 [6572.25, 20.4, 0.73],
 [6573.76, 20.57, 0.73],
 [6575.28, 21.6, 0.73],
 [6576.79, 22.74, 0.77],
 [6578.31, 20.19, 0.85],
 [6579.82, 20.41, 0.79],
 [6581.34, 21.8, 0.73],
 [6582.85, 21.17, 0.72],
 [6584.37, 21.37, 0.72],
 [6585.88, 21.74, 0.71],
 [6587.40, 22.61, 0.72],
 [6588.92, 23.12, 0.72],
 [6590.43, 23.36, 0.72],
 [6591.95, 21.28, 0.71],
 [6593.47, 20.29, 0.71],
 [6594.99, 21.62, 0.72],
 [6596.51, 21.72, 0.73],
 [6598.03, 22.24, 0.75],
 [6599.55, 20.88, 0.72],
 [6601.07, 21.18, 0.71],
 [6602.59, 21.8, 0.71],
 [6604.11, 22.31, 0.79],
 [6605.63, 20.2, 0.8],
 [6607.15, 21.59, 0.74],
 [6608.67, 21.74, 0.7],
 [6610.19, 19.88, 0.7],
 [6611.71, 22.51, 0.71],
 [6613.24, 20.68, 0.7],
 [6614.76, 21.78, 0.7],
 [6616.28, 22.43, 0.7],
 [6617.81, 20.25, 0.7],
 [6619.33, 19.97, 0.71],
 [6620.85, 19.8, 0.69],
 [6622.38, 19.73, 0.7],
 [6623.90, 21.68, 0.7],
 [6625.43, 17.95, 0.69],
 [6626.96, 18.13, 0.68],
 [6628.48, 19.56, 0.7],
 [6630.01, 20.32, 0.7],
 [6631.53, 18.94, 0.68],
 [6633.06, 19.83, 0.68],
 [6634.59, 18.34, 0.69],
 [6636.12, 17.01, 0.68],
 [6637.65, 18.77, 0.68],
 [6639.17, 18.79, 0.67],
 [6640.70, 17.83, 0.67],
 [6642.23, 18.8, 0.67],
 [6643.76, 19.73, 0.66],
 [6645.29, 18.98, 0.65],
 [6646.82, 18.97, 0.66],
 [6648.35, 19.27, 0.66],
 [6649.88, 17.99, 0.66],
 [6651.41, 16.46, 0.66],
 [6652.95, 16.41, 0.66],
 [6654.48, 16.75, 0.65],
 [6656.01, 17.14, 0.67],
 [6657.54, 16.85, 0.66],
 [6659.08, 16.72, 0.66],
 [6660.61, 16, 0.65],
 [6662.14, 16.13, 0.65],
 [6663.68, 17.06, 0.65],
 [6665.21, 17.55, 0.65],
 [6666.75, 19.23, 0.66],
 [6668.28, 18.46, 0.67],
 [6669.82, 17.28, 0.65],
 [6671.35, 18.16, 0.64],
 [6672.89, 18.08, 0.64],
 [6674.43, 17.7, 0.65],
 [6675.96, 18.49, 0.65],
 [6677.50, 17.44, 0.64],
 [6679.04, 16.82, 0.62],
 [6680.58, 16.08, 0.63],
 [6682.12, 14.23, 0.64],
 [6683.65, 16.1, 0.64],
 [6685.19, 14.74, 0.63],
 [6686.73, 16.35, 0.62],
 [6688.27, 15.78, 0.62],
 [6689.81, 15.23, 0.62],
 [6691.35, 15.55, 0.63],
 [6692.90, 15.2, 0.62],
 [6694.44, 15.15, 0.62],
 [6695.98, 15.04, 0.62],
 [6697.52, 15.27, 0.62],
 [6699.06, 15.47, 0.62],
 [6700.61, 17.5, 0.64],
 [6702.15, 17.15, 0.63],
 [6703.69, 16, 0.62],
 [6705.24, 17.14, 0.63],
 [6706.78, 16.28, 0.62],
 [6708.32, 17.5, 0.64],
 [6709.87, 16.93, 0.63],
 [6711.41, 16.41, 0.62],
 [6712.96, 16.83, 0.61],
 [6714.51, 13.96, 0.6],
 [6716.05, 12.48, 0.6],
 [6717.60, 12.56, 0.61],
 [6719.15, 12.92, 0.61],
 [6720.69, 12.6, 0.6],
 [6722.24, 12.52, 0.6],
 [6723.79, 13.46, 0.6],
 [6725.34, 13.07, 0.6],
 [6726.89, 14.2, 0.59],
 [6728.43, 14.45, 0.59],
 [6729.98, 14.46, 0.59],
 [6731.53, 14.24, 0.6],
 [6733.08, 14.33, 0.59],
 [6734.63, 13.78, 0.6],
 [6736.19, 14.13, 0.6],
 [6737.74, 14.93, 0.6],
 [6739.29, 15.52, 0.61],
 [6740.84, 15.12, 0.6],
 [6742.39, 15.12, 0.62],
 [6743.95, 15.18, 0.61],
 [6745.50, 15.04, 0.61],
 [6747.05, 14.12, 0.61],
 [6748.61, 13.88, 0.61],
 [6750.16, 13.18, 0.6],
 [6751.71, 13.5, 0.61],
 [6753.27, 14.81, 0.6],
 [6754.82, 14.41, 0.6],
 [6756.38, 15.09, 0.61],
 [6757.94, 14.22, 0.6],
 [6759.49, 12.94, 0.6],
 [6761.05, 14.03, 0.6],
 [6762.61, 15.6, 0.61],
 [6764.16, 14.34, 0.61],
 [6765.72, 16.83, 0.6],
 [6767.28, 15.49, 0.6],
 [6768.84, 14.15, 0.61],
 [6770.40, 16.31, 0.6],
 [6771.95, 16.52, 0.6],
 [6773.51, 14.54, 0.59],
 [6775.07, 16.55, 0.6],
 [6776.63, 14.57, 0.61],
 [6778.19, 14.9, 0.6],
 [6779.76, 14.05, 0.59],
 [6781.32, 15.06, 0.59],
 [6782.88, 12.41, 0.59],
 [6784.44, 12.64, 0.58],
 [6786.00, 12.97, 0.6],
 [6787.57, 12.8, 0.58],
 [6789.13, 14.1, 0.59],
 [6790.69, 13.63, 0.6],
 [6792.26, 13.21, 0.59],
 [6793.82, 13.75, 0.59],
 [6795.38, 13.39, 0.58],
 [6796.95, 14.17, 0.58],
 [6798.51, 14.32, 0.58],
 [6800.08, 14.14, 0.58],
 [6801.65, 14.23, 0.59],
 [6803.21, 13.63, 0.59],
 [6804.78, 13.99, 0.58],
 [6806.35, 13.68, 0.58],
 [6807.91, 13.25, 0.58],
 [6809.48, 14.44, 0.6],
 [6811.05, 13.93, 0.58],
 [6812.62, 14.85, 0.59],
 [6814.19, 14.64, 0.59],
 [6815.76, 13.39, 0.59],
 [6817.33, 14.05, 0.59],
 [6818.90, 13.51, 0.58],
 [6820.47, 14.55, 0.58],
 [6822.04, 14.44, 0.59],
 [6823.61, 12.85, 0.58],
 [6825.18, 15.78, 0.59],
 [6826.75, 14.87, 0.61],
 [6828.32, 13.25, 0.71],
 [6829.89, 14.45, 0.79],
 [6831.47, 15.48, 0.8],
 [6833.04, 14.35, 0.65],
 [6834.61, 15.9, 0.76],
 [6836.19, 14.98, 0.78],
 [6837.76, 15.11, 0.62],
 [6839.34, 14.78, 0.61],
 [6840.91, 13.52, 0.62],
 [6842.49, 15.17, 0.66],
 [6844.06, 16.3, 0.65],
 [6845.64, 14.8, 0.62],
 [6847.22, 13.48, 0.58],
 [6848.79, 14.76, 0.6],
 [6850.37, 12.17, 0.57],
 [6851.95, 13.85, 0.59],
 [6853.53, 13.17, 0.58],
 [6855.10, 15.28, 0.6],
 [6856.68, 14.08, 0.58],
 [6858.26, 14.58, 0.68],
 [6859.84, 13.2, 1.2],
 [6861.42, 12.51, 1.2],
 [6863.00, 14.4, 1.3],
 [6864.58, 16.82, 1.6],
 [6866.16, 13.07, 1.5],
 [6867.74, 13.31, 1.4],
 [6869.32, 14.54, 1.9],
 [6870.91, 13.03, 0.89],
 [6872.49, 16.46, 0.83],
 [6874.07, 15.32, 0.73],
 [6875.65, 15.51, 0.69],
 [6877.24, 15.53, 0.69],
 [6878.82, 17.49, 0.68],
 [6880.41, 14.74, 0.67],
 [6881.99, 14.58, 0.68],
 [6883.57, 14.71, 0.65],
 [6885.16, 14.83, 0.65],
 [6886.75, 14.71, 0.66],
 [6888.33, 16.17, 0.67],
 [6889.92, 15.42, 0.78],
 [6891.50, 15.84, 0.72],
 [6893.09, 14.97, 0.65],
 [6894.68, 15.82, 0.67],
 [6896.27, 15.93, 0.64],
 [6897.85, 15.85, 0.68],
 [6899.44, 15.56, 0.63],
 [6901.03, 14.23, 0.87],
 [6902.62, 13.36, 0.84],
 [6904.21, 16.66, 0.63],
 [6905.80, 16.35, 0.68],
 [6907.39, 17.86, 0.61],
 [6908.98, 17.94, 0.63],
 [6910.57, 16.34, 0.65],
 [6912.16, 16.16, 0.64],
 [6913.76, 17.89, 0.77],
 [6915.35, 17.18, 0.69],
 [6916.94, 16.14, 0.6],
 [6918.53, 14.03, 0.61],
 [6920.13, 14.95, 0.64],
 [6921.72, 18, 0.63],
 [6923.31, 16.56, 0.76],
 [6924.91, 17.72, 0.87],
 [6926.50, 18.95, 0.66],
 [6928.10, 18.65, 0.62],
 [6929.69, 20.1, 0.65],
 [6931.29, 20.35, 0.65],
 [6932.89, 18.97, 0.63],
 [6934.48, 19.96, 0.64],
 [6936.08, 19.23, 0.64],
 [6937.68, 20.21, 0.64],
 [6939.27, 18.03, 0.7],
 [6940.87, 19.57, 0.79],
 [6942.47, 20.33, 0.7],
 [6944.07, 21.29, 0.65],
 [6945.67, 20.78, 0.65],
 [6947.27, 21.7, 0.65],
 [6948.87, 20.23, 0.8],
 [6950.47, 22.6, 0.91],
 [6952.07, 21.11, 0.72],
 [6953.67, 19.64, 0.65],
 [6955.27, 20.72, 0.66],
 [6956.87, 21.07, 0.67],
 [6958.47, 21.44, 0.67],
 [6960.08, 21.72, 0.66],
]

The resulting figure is 0.25 mag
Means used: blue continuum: 22.7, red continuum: 15.2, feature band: 15.1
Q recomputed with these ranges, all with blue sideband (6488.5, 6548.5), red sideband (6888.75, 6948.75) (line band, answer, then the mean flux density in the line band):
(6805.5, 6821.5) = 0.32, 14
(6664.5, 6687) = 0.19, 17.1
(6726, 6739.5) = 0.34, 14.4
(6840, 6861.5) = 0.29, 14.1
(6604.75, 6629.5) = 0.03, 20.5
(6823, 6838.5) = 0.25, 14.7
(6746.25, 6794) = 0.32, 14.3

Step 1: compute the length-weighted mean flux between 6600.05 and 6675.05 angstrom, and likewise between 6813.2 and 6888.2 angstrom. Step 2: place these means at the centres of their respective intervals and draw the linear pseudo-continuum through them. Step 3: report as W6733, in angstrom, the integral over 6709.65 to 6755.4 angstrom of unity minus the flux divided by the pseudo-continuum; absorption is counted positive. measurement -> 7.5 angstrom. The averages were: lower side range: 19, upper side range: 14.5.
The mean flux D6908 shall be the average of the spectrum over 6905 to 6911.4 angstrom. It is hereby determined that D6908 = 17.1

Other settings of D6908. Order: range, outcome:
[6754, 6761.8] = 14.1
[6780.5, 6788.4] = 13.2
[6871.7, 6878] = 15.7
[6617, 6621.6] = 20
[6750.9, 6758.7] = 14.4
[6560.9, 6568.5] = 22.3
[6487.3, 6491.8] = 20.8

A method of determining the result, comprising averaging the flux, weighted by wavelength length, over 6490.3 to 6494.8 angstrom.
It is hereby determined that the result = 18.8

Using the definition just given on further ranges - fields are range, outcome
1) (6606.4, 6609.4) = 21.7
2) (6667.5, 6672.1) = 18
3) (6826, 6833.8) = 14.5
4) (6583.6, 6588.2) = 21.9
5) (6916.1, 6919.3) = 15.1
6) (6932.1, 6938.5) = 19.6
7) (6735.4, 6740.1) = 14.8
